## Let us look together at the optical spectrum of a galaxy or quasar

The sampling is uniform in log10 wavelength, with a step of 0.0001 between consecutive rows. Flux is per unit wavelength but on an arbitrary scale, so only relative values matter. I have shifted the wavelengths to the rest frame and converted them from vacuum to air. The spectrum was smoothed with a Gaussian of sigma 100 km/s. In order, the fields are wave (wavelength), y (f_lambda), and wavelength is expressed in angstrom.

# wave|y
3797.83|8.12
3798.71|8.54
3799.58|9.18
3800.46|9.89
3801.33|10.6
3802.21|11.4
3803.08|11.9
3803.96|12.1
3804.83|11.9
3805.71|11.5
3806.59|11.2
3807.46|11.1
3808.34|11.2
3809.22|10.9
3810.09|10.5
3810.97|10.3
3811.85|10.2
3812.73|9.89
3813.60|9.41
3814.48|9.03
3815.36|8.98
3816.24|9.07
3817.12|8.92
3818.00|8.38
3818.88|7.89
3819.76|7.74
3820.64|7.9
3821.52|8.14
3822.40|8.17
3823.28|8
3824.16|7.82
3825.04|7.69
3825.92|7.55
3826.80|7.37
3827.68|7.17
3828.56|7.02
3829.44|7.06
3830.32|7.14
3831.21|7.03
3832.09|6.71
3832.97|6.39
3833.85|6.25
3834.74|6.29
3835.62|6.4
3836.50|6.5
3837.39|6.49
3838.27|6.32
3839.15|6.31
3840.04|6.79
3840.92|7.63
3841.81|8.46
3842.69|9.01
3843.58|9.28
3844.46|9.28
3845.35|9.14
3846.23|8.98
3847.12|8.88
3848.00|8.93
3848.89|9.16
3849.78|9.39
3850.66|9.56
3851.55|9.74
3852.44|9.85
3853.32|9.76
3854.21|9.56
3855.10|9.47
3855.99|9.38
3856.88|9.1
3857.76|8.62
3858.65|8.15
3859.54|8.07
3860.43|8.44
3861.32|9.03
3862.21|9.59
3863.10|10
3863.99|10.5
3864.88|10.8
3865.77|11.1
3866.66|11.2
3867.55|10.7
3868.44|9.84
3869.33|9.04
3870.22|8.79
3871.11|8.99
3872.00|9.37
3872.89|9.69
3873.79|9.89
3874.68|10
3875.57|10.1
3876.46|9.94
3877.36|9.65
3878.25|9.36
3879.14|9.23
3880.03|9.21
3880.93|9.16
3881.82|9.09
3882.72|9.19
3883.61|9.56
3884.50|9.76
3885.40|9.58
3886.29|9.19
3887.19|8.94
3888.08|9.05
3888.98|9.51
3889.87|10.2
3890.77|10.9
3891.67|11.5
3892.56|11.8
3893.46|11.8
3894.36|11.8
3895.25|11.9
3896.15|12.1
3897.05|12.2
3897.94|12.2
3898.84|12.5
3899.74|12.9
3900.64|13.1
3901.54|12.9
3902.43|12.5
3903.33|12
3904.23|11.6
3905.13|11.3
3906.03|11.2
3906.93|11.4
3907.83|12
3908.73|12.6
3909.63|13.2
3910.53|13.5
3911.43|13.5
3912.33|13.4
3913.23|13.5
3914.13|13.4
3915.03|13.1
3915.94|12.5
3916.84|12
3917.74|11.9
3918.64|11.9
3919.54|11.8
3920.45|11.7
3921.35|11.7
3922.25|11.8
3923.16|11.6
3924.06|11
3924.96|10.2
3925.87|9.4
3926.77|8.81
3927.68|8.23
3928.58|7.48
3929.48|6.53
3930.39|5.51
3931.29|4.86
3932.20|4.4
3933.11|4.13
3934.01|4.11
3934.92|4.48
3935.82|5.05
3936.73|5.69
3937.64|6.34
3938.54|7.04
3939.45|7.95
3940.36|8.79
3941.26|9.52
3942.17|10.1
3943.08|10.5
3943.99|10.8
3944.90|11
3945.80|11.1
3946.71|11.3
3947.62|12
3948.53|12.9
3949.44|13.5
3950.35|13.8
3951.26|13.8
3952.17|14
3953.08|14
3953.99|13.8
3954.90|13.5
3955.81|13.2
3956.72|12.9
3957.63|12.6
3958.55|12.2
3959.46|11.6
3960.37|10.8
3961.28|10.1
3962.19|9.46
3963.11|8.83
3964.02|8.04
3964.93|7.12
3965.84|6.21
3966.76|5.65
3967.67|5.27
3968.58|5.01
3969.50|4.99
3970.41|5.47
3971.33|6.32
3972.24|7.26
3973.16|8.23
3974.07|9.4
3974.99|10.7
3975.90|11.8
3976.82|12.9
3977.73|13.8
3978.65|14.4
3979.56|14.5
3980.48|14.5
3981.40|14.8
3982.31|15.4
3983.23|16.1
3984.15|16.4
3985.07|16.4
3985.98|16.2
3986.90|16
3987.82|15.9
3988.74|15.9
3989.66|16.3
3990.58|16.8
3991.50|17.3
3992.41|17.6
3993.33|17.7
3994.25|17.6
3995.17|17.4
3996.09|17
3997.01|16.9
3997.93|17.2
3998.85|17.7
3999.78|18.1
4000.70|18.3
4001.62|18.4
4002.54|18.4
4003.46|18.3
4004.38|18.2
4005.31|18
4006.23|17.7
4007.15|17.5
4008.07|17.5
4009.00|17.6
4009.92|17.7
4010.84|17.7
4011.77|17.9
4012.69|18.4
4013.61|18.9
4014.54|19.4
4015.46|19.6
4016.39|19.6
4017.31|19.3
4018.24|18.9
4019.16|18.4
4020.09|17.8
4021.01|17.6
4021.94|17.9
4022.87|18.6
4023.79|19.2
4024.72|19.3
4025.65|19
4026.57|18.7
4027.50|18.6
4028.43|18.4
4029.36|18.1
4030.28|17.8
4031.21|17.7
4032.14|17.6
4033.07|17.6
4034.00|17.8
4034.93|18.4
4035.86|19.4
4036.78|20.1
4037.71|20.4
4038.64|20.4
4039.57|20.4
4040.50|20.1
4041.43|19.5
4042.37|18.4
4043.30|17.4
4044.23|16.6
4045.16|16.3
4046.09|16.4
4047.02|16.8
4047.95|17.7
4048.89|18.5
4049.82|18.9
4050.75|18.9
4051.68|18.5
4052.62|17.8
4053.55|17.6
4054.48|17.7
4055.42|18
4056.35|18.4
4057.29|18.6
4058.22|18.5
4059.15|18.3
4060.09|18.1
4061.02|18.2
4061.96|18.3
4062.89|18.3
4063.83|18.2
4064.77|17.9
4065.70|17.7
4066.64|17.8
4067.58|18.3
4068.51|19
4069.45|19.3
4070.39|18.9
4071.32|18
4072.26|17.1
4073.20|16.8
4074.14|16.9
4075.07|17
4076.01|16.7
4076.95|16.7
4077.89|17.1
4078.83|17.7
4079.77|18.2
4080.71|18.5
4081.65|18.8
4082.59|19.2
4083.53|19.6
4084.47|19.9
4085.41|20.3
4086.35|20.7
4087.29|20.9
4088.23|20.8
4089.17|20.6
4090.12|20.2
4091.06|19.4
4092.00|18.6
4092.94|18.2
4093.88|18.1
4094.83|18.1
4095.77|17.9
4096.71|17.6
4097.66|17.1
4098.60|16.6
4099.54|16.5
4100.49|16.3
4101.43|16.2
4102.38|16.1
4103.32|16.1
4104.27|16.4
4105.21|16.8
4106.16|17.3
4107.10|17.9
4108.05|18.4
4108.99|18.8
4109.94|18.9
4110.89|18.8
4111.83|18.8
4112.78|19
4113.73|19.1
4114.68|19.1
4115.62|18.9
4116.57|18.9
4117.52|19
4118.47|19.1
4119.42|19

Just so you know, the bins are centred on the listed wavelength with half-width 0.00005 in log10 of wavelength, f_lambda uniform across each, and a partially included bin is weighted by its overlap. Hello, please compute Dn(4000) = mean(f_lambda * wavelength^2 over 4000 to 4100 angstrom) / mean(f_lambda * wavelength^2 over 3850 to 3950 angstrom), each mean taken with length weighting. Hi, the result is 2.0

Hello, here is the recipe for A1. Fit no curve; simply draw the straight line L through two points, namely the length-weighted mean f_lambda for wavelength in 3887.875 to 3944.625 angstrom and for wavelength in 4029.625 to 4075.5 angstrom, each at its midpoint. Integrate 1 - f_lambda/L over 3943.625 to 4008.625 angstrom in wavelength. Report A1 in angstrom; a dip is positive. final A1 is 2.3 angstrom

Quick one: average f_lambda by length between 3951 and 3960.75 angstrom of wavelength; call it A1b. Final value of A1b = 12.9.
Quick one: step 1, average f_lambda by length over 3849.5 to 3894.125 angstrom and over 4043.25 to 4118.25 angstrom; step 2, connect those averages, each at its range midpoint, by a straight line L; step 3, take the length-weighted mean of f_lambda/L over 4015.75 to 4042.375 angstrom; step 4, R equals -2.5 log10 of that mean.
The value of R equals -0.17 mag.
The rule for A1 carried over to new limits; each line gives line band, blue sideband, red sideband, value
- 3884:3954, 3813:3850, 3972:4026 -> 9.7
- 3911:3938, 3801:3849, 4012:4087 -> 7.4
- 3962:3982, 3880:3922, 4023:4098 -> 7.3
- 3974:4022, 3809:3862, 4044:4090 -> -4.8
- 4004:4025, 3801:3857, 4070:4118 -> -4.1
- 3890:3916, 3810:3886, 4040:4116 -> -3.1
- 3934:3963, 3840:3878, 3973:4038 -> 7.3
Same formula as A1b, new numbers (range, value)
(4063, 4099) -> 18.4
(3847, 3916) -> 10.6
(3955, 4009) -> 13.6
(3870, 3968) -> 10.4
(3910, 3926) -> 12.2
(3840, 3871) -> 9.32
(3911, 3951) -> 9.8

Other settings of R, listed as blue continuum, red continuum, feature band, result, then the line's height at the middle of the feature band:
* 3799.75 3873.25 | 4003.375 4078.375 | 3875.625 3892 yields 0.157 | 11.1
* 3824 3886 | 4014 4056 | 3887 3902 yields -0.063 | 10.9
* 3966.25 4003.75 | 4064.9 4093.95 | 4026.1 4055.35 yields -0.101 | 16.7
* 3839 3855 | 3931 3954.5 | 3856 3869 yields -0.072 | 9.02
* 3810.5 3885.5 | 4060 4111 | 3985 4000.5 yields -0.174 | 14.5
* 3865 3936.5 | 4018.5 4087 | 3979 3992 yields -0.078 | 14.8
